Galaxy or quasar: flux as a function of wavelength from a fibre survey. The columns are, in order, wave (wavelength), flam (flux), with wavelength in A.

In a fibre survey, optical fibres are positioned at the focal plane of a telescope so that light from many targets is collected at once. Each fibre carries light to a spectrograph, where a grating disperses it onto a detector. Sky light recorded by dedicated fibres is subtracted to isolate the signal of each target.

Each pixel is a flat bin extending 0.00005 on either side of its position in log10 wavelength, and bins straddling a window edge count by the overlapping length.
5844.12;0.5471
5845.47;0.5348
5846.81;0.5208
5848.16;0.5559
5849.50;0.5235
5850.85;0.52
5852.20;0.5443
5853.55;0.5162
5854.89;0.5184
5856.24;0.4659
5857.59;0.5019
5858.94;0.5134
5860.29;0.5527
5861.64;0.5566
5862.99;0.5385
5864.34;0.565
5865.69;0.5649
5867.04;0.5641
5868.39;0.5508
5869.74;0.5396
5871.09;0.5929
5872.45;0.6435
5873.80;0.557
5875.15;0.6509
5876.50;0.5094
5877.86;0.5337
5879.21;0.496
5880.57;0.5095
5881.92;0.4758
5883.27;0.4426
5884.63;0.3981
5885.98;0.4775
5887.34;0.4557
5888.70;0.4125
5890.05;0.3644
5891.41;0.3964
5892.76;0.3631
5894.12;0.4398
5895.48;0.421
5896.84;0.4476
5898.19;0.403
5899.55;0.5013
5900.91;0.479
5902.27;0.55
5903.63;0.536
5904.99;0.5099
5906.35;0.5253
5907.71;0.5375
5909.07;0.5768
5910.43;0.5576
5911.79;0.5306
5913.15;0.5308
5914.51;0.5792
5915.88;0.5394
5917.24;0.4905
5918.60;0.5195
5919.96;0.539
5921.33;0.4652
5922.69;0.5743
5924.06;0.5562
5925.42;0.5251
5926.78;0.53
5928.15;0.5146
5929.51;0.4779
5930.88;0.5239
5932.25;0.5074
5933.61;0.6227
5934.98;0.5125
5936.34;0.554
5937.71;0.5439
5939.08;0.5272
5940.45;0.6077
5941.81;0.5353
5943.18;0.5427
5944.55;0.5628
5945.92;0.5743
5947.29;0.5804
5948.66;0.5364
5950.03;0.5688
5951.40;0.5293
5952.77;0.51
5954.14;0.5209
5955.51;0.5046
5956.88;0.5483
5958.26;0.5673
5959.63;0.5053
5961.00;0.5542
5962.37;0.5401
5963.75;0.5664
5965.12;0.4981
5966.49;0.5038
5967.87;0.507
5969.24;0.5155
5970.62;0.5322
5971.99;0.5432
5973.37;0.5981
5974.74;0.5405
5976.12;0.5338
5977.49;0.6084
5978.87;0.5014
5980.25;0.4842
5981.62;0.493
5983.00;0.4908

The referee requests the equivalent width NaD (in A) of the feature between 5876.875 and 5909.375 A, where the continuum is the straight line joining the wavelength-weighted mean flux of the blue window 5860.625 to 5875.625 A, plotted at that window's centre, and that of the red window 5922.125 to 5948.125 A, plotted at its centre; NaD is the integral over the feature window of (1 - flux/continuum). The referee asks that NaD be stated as 5.5 A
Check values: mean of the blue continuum 0.573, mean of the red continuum 0.546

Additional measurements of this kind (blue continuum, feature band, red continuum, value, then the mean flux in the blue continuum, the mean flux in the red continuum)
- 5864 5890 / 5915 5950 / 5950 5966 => -0.7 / 0.519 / 0.533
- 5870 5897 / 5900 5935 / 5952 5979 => -1.9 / 0.481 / 0.536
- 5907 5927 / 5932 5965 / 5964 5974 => -0.9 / 0.537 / 0.53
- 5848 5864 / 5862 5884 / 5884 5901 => -3.0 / 0.526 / 0.426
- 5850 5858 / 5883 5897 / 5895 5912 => 2.5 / 0.511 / 0.506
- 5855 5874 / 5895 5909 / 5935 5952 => 1.4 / 0.549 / 0.554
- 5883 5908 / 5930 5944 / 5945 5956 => -0.7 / 0.455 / 0.542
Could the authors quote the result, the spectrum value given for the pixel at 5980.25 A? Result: 0.4842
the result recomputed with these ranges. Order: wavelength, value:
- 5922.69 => 0.5743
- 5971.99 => 0.5432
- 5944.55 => 0.5628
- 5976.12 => 0.5338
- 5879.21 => 0.496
